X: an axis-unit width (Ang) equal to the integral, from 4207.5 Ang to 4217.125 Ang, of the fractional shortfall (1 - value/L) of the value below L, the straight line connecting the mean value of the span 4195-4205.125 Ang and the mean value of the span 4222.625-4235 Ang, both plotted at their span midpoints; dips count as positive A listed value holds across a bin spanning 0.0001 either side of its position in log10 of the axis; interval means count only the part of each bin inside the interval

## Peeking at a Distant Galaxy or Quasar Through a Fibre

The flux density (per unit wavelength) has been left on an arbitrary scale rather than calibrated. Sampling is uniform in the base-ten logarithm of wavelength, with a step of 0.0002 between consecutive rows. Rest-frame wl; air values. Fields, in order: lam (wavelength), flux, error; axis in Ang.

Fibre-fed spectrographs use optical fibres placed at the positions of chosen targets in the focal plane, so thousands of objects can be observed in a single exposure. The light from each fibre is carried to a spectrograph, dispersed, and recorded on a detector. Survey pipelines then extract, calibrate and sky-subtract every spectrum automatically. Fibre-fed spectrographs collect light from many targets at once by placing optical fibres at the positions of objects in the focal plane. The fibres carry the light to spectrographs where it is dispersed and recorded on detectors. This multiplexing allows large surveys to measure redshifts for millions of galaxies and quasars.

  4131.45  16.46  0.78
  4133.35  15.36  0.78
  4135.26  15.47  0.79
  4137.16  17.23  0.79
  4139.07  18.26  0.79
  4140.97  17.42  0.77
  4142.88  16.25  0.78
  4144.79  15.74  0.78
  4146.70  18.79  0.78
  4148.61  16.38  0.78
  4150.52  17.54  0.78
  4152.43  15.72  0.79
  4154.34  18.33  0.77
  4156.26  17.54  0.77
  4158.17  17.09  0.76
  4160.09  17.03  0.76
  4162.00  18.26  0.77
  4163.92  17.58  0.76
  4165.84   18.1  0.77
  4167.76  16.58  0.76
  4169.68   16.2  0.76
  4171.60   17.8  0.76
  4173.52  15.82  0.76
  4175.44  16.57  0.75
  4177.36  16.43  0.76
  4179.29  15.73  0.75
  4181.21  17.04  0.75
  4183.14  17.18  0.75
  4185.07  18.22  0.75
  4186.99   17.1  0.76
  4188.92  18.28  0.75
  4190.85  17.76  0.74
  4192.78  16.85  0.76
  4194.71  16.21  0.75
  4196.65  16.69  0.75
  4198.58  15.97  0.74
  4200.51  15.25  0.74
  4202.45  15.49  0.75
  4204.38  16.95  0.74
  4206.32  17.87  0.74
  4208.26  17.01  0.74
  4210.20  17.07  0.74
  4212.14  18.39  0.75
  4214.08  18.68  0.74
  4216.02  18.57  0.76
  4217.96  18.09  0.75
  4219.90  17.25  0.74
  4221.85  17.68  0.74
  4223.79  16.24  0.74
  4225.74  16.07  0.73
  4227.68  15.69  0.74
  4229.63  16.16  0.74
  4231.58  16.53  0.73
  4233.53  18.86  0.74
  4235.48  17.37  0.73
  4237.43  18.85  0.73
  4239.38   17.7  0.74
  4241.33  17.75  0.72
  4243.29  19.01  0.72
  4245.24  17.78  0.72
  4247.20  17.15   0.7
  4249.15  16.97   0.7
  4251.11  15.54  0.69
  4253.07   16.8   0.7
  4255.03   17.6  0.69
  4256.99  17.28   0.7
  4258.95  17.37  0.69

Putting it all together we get -1.0 Ang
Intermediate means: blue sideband 16.1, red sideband 16.6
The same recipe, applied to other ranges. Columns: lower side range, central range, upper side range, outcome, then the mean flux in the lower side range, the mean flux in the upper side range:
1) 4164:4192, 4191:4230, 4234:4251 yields 1.1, 17.1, 17.7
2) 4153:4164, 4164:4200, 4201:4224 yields 1.2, 17.6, 17.4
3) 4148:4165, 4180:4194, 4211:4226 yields 0.0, 17.3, 17.7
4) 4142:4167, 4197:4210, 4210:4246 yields 0.7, 17.3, 17.6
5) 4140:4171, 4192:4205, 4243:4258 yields 0.8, 17.2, 17.2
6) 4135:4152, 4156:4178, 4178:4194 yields 0.1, 17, 17.2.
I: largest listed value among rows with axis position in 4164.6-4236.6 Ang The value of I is 18.86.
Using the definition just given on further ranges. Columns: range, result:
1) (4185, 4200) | 18.28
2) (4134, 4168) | 18.79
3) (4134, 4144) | 18.26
